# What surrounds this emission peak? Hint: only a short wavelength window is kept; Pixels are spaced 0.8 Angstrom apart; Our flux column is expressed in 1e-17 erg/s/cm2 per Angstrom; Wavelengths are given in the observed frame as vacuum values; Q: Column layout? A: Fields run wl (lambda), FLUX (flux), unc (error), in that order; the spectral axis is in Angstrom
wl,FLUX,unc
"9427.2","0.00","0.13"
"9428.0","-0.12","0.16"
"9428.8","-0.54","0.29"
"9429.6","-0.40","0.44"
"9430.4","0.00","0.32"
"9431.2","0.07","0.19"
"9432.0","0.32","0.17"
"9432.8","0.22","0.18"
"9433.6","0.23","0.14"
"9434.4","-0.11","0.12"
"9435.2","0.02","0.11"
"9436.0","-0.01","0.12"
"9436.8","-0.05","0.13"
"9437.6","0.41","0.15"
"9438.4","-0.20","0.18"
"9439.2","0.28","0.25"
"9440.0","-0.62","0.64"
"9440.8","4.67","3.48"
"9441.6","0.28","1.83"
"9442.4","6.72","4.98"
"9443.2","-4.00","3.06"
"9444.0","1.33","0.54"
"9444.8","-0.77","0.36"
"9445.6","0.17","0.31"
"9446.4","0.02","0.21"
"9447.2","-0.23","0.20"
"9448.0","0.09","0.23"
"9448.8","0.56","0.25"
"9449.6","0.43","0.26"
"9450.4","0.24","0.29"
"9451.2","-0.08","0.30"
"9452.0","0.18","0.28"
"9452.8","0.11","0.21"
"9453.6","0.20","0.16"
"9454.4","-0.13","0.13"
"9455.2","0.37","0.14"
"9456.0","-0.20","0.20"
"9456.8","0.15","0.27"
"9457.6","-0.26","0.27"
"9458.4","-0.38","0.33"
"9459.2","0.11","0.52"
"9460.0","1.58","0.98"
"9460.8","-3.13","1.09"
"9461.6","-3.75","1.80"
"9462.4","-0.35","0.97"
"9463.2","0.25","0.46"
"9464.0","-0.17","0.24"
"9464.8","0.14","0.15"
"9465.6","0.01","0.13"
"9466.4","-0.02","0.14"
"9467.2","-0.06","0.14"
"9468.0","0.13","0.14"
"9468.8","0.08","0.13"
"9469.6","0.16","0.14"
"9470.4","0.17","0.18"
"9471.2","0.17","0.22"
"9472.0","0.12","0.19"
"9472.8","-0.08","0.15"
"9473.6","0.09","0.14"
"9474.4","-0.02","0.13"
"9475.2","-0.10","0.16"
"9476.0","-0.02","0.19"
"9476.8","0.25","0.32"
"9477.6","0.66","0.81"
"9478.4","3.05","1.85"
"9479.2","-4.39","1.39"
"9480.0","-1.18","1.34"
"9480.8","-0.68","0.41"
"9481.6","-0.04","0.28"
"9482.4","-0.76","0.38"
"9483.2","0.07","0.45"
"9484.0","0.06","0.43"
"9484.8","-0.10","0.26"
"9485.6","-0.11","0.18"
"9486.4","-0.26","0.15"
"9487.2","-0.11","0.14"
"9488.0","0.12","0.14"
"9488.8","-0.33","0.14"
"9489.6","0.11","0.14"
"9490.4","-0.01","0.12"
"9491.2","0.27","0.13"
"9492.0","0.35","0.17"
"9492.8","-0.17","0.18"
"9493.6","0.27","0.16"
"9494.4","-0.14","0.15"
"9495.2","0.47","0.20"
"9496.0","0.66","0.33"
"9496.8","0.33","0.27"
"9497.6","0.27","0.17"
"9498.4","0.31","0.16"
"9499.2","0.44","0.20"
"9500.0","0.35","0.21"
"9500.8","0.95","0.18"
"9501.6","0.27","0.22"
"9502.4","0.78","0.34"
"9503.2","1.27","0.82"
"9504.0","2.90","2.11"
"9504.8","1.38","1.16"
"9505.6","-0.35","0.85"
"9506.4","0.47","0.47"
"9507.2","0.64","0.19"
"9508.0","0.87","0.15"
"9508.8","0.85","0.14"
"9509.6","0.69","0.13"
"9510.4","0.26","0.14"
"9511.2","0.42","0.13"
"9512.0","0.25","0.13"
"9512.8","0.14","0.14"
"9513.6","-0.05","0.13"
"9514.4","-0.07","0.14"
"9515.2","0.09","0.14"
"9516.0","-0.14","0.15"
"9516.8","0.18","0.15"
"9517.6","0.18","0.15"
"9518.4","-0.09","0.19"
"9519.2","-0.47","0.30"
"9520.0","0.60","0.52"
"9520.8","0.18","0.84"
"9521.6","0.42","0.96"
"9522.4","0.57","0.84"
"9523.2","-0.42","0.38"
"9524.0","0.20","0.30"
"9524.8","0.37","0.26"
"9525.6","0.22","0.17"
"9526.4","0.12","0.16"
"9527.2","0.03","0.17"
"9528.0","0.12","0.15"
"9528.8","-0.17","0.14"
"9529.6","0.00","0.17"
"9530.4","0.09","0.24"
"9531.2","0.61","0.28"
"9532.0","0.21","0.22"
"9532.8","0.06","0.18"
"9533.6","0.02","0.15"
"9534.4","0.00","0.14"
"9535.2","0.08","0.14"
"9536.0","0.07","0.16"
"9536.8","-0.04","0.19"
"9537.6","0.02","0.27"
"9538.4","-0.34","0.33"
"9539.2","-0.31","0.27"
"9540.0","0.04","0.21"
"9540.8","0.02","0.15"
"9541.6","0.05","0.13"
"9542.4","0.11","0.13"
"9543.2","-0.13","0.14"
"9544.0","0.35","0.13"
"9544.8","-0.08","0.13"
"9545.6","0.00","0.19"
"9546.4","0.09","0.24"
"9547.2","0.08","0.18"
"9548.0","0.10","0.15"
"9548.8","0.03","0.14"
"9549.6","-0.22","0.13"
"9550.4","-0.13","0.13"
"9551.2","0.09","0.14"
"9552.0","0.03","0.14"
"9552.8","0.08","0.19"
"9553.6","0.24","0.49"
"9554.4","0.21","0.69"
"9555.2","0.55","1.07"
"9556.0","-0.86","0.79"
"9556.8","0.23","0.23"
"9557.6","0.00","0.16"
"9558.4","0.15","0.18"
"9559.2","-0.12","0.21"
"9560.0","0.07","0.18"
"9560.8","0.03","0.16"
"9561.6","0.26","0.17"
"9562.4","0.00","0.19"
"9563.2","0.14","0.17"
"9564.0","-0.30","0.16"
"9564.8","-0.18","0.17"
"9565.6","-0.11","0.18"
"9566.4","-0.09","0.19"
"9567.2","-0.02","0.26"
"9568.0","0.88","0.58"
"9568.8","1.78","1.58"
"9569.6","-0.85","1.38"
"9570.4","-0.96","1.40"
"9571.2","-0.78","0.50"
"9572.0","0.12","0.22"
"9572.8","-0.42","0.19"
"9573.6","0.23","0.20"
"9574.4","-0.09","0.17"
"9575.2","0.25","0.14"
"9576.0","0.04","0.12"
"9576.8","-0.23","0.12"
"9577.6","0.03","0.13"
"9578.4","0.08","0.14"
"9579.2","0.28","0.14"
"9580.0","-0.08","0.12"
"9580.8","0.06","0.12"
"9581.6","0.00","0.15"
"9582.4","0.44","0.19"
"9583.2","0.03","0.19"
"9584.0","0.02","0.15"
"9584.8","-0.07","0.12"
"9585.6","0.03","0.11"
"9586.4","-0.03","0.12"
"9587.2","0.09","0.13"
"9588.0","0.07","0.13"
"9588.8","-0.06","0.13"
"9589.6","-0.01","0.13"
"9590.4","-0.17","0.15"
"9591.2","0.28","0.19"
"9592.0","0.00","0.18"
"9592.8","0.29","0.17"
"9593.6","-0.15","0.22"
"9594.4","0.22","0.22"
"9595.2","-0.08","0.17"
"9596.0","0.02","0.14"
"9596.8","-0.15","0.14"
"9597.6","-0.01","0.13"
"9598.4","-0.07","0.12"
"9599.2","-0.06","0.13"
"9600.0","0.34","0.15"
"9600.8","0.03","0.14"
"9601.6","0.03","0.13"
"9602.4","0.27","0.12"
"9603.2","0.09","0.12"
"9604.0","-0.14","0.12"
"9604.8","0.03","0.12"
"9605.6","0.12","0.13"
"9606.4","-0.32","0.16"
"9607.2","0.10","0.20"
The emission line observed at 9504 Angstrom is [O II] 3727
